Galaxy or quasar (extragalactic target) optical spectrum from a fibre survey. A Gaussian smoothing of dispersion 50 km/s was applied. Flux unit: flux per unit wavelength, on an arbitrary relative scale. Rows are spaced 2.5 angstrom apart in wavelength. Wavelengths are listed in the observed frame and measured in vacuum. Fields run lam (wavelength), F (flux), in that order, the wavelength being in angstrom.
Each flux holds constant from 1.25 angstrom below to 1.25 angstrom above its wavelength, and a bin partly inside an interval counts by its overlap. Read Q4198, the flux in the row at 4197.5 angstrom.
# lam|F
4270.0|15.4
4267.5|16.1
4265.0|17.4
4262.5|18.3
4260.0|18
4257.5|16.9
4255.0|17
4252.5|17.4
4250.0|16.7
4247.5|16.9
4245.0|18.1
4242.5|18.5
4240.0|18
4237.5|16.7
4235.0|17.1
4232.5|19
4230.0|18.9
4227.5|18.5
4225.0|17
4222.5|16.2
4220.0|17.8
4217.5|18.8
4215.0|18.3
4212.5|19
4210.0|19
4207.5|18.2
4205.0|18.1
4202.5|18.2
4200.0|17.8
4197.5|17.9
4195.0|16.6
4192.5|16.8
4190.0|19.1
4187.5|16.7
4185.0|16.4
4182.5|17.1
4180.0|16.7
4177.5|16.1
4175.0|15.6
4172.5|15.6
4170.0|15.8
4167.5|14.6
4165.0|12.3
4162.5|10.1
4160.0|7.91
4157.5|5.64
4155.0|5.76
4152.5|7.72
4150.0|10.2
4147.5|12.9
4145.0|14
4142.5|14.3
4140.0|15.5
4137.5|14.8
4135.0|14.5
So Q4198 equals 17.9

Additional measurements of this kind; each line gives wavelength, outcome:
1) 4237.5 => 16.7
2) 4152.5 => 7.72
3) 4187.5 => 16.7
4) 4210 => 19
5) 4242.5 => 18.5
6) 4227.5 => 18.5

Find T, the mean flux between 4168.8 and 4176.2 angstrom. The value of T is 15.7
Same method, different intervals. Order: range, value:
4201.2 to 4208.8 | 18.2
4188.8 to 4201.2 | 17.6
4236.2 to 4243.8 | 17.7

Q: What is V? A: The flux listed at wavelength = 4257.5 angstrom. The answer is 16.9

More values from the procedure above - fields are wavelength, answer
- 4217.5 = 18.8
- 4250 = 16.7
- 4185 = 16.4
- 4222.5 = 16.2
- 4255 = 17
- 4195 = 16.6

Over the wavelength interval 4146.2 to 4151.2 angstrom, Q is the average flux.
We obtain 11.6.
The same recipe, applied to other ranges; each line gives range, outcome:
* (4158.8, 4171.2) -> 12.1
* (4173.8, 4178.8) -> 15.9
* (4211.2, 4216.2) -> 18.7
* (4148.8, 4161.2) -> 7.43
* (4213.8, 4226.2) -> 17.6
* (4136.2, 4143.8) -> 14.9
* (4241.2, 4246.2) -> 18.3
